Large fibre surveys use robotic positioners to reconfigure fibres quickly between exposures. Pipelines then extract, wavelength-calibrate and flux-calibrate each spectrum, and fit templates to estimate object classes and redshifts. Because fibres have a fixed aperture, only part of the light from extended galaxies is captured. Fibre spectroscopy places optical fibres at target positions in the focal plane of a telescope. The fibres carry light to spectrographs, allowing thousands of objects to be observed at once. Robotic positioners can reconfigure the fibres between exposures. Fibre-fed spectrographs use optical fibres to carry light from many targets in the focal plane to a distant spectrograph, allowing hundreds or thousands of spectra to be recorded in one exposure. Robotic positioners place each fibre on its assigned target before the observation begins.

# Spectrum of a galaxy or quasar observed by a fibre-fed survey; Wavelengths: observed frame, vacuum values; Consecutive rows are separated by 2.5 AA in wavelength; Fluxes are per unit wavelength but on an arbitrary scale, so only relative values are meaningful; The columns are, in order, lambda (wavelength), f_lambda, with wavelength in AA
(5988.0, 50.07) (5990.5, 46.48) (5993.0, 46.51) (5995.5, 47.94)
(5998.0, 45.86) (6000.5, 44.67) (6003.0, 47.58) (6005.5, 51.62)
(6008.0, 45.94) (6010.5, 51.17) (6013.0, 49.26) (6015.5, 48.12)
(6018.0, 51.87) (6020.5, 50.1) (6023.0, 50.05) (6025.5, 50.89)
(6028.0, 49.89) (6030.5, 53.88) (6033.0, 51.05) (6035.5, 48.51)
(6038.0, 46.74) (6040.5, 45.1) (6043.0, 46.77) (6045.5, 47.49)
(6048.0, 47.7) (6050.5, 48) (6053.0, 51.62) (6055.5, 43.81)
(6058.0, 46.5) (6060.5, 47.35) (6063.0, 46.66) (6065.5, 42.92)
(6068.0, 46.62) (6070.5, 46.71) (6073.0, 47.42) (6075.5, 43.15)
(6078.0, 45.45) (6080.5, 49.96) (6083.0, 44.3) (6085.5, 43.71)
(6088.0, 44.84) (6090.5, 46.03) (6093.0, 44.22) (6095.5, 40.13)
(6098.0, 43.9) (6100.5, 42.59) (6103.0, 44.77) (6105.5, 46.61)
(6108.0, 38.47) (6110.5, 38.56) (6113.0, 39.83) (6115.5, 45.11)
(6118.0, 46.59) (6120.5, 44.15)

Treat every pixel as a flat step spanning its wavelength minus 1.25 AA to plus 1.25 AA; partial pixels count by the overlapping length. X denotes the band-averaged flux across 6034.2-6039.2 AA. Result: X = 47.7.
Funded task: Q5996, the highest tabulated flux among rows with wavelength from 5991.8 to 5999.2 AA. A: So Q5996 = 47.94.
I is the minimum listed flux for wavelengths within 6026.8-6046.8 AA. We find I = 45.1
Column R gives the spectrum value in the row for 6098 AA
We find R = 43.9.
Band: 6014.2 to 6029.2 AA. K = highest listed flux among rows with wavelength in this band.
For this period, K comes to 51.87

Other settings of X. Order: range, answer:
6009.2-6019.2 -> 50.1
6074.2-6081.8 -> 46.2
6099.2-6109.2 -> 43.1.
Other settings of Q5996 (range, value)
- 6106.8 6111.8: 38.56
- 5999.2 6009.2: 51.62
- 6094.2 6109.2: 46.61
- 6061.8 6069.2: 46.66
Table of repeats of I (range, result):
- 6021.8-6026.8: 50.05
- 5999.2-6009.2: 44.67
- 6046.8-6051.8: 47.7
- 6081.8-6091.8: 43.71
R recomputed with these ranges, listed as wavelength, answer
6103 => 44.77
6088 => 44.84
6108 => 38.47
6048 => 47.7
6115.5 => 45.11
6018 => 51.87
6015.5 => 48.12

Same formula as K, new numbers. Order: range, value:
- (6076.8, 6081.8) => 49.96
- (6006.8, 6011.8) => 51.17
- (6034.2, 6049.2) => 48.51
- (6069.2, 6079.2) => 47.42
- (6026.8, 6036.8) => 53.88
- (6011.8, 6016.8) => 49.26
